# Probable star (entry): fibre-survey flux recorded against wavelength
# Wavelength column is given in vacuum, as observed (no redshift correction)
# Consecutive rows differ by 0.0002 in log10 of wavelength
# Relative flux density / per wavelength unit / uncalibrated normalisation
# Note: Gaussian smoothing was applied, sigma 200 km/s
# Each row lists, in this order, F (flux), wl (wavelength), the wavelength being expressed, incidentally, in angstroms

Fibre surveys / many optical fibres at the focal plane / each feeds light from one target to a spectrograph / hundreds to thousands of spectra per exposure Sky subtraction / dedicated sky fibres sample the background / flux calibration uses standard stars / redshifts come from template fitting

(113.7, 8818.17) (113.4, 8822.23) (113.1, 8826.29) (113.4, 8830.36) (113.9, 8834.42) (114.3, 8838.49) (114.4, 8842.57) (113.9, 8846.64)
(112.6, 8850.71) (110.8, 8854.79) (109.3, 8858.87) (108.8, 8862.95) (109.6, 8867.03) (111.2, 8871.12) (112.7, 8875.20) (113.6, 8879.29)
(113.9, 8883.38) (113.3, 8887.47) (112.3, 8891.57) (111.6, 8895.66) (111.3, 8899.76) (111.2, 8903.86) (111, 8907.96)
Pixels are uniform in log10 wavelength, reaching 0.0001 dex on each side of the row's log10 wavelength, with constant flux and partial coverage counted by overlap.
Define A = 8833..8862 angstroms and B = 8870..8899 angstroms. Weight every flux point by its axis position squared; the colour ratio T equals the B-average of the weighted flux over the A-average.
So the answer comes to 1.01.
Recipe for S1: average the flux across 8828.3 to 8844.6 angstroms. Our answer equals 114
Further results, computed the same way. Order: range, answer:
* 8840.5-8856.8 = 113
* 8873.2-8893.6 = 113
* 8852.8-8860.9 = 110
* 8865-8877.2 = 111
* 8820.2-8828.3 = 113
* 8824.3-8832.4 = 113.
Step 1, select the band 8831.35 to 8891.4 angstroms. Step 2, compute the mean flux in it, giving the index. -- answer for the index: 112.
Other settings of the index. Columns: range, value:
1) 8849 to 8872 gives 110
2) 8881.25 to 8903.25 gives 112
